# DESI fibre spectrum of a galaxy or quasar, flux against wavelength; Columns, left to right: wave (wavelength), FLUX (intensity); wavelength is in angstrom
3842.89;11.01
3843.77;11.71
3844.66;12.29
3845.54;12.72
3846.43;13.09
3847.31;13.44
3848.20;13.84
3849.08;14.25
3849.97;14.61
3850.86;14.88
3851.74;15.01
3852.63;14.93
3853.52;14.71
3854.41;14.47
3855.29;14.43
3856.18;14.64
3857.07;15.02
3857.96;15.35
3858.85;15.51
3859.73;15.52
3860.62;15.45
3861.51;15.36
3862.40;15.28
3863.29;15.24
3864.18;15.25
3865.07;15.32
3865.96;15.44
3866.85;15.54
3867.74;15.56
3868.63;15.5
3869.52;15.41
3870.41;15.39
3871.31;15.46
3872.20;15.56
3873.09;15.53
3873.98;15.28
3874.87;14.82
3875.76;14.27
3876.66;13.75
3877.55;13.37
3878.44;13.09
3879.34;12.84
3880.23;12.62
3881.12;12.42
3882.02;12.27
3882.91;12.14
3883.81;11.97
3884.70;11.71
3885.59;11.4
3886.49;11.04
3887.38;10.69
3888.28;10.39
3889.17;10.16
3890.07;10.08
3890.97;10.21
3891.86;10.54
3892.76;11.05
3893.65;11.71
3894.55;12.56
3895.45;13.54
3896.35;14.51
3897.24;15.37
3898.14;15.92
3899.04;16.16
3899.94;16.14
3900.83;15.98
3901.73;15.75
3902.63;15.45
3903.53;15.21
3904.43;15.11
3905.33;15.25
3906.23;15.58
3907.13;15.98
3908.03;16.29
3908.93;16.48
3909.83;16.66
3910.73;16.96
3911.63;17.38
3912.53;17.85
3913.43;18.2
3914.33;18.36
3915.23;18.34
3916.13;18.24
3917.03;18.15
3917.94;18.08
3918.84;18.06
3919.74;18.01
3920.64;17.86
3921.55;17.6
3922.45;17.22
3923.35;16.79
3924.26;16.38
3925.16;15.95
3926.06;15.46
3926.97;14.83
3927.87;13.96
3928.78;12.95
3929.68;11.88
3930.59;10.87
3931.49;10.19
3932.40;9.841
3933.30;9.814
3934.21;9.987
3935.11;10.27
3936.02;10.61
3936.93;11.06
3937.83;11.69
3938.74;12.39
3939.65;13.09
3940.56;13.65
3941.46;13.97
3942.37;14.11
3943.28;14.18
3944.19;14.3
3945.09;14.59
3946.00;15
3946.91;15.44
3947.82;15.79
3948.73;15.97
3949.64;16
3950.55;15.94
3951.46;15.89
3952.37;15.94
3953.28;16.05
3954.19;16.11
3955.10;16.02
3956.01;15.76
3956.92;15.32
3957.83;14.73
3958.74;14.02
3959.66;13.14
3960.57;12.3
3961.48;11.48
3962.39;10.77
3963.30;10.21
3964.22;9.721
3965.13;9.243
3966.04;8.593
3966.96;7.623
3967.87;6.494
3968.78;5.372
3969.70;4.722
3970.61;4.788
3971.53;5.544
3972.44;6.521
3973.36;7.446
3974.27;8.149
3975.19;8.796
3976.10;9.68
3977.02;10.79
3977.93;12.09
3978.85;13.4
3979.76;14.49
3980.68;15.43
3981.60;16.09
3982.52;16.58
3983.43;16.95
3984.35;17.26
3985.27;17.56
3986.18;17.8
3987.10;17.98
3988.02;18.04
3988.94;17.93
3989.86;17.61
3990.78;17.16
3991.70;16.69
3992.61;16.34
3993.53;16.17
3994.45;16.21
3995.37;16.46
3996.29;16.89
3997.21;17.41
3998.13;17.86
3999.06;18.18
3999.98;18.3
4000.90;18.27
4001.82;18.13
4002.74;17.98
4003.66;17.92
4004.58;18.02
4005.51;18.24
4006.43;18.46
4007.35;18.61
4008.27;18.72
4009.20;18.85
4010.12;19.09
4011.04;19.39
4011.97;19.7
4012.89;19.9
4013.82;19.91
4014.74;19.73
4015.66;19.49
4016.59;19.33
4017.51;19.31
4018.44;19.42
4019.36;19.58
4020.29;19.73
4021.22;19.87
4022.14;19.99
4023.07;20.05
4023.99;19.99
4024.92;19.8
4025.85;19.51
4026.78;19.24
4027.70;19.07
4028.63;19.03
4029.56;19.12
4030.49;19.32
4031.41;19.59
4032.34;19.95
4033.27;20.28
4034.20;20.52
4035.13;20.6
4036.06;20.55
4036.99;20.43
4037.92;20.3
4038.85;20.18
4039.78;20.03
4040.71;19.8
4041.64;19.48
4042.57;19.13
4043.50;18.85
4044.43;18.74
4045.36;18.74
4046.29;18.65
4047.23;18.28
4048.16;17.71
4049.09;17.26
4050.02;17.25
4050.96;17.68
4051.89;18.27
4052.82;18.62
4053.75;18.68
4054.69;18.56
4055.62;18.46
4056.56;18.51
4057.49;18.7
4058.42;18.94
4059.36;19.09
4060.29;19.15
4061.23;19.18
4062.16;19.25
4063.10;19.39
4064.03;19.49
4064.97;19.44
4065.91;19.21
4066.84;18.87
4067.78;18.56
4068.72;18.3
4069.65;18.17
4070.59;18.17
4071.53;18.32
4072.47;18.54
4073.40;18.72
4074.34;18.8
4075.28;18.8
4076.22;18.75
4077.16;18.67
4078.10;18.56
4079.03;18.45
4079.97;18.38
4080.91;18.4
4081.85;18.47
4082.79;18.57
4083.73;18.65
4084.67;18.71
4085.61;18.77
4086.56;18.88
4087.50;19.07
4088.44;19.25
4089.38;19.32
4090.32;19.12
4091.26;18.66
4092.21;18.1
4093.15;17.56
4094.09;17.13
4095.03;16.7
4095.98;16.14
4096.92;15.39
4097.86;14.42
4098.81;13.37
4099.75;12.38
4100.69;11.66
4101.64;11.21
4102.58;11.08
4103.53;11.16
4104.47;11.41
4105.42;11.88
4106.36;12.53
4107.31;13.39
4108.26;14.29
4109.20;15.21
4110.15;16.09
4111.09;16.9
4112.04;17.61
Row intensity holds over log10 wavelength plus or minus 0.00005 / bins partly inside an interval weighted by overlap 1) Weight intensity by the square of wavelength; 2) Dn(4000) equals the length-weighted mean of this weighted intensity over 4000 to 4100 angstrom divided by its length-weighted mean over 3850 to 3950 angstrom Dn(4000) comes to 1.4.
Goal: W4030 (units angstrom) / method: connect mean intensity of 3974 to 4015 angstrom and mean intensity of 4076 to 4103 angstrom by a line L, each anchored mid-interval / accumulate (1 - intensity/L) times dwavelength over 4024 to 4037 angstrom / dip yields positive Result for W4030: -2.2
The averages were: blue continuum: 16.8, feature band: 19.8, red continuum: 17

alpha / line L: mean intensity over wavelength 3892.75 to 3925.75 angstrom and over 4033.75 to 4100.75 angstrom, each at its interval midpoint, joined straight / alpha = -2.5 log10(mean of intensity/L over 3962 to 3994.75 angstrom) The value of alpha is 0.360 mag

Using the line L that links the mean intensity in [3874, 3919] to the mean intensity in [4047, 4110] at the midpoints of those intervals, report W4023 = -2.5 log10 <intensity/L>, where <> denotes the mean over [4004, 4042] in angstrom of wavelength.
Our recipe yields -0.19 mag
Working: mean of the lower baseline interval 14.4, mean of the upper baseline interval 17.3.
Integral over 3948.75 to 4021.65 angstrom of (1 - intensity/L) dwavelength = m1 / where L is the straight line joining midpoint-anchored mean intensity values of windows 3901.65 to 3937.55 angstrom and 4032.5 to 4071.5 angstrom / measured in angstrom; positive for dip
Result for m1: 8.5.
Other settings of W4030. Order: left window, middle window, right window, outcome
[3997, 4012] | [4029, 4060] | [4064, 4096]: -1.1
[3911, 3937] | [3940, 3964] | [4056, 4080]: 2.0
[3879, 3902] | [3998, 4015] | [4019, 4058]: -0.8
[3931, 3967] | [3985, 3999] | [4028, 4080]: -1.6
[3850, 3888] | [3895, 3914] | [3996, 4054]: -0.8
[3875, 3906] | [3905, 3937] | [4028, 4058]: -2.2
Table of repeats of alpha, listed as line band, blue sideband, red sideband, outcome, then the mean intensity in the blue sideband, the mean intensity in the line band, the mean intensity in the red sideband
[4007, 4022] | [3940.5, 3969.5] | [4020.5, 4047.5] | -0.08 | 13.2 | 19.4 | 19.6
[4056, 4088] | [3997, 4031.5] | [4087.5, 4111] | -0.15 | 19.1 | 18.8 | 15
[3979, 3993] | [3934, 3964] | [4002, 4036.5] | -0.01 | 13.8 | 16.9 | 19.4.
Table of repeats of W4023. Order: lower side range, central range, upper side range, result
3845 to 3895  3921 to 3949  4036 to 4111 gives 0.108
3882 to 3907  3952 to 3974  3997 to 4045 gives 0.463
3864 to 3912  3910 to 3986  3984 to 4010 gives 0.181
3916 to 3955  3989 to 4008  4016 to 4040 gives 0.033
